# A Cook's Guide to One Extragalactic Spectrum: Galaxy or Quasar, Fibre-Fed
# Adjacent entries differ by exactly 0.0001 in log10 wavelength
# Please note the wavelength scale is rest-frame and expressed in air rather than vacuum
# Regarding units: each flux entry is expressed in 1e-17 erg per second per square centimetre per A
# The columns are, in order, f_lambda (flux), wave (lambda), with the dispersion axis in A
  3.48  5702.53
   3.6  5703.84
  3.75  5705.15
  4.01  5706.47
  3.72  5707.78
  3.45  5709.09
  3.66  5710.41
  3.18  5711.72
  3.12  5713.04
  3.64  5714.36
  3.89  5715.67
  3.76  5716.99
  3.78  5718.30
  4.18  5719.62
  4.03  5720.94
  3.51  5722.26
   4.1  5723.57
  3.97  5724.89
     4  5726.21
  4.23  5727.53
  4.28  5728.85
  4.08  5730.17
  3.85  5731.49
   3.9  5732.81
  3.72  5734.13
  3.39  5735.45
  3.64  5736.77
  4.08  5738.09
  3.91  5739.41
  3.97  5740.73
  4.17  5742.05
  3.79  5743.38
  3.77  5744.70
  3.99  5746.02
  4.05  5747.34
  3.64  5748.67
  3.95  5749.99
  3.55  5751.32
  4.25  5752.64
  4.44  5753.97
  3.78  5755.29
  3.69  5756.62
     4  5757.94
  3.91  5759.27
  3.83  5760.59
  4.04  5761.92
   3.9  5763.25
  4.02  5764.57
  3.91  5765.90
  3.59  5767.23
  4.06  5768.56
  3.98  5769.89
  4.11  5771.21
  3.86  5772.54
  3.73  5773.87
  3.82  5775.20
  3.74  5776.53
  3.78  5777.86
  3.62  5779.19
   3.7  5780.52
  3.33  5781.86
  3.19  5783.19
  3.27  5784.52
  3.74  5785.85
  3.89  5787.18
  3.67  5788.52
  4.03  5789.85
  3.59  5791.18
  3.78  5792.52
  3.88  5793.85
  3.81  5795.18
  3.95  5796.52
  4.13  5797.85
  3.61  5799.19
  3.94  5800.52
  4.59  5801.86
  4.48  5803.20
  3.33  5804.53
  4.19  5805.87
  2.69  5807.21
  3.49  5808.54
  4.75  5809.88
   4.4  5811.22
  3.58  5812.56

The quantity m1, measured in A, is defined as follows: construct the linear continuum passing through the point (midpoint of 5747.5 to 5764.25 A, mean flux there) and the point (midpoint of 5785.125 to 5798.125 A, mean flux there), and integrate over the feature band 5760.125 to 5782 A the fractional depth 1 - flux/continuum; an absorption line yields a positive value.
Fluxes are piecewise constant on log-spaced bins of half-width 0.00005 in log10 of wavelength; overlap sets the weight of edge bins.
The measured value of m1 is 0.3 A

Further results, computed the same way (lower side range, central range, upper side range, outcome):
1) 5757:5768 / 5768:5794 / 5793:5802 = 1.3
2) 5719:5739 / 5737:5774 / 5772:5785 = -1.7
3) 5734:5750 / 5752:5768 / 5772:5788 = -0.8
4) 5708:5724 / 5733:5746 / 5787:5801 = -0.4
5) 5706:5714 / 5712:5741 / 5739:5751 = -1.2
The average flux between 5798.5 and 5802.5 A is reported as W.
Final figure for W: 4.04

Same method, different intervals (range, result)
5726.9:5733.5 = 4.06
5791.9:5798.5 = 3.91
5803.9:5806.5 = 3.76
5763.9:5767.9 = 3.84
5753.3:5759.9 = 3.96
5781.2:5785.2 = 3.27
